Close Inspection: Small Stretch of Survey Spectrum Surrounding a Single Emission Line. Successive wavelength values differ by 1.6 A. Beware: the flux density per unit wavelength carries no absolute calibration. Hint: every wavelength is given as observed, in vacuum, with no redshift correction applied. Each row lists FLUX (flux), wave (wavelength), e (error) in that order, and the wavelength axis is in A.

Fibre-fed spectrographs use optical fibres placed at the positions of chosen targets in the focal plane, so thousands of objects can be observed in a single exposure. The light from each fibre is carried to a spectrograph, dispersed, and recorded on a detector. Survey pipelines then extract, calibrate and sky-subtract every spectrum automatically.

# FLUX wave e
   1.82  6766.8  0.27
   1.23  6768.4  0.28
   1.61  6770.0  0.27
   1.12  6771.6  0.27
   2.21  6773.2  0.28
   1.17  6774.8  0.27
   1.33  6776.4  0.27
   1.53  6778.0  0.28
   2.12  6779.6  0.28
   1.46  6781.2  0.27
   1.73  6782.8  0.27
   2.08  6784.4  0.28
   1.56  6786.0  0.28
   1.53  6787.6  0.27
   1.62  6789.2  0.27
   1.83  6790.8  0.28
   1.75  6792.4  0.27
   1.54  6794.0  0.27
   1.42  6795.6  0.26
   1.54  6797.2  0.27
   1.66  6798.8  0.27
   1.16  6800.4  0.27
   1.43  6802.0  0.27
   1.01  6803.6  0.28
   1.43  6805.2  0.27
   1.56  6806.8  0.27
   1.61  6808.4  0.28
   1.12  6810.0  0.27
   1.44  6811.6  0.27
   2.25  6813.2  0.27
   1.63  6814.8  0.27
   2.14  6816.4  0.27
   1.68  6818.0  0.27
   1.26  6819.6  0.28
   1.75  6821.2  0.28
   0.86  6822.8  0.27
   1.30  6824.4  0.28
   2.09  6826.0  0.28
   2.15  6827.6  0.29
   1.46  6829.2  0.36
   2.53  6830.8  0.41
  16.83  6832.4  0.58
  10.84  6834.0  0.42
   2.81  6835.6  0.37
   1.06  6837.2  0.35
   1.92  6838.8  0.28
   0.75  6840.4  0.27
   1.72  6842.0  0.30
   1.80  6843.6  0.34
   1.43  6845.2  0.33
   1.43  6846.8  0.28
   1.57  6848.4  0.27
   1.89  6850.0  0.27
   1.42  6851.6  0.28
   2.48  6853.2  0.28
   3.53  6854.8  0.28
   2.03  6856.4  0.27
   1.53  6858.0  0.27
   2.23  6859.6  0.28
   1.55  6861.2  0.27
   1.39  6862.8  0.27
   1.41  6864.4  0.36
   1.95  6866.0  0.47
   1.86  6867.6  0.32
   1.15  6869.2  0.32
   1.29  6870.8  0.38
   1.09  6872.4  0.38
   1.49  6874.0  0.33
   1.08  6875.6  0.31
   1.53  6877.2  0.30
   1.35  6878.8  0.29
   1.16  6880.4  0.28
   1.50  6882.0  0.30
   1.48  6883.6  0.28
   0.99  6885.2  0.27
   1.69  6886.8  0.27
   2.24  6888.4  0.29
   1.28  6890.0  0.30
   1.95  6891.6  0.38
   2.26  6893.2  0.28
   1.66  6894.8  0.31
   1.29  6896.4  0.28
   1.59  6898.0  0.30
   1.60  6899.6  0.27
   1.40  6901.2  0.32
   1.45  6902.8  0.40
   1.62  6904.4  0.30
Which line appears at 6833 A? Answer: H-alpha 6563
